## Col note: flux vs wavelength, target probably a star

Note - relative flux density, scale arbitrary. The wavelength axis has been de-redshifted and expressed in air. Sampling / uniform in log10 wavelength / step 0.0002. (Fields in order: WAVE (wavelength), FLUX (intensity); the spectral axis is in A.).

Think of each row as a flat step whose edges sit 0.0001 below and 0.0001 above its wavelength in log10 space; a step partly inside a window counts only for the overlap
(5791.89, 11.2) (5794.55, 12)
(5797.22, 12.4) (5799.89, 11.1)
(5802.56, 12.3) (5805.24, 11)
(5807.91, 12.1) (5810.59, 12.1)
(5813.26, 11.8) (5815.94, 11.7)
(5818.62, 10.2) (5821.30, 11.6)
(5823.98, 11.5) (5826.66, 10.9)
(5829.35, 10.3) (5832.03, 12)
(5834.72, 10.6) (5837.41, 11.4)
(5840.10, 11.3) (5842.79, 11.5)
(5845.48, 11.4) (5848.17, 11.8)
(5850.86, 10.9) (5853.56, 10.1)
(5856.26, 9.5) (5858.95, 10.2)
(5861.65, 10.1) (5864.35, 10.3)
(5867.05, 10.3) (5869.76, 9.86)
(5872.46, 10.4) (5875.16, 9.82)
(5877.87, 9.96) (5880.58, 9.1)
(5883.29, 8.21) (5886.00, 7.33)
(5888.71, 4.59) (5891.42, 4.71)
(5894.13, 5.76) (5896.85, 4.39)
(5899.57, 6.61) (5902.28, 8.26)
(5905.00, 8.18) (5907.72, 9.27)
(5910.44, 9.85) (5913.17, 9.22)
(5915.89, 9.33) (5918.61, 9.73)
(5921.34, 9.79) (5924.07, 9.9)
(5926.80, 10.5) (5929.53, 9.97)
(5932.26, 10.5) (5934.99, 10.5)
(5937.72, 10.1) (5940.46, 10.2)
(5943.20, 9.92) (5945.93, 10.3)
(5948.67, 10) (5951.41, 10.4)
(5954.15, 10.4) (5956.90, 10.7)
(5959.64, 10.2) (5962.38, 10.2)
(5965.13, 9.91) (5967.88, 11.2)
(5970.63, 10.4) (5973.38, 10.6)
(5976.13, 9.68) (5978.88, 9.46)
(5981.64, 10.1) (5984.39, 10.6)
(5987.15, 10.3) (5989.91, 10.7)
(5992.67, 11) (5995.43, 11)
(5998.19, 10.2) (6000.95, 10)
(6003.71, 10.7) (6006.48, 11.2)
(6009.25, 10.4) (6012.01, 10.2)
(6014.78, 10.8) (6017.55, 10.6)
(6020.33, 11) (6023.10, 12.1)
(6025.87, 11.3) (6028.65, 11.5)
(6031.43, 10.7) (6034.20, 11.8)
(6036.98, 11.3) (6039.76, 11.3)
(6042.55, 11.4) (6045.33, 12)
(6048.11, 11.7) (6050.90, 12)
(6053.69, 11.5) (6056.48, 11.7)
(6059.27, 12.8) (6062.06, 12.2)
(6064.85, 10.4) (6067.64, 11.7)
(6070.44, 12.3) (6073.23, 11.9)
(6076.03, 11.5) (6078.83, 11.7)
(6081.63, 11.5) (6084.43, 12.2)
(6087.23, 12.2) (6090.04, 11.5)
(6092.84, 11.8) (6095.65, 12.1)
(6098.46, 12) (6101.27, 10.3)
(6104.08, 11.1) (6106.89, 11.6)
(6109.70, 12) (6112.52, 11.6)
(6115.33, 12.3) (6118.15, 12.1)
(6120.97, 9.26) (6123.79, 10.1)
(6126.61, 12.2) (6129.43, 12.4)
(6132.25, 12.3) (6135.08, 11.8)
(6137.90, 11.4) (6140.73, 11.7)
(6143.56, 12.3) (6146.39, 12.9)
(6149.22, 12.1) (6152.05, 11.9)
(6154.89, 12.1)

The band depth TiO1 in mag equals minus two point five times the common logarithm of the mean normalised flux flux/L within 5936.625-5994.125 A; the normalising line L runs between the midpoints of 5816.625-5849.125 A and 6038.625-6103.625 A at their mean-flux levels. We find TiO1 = 0.12 mag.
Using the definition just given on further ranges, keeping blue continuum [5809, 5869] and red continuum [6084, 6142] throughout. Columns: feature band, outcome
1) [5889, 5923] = 0.38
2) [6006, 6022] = 0.07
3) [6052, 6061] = -0.05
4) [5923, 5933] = 0.10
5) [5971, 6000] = 0.10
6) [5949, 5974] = 0.08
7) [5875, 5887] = 0.24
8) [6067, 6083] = -0.02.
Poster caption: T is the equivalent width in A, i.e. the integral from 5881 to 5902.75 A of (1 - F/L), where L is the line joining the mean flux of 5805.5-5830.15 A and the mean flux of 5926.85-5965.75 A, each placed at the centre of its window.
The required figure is 9.0 A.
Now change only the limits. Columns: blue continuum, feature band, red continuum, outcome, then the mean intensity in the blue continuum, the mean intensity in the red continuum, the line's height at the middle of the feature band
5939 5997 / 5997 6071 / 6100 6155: -2.6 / 10.3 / 11.7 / 10.9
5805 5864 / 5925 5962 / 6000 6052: 2.8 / 11.1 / 11.2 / 11.1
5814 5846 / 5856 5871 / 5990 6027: 1.4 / 11.2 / 10.8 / 11.1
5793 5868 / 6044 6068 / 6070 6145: -0.4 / 11.2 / 11.7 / 11.6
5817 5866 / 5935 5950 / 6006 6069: 1.3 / 10.9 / 11.4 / 11.1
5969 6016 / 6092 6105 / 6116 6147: -0.1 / 10.4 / 11.7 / 11.4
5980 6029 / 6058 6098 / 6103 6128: -2.5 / 10.7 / 11.4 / 11.2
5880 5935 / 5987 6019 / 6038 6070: -0.3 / 8.31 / 11.7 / 10.5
